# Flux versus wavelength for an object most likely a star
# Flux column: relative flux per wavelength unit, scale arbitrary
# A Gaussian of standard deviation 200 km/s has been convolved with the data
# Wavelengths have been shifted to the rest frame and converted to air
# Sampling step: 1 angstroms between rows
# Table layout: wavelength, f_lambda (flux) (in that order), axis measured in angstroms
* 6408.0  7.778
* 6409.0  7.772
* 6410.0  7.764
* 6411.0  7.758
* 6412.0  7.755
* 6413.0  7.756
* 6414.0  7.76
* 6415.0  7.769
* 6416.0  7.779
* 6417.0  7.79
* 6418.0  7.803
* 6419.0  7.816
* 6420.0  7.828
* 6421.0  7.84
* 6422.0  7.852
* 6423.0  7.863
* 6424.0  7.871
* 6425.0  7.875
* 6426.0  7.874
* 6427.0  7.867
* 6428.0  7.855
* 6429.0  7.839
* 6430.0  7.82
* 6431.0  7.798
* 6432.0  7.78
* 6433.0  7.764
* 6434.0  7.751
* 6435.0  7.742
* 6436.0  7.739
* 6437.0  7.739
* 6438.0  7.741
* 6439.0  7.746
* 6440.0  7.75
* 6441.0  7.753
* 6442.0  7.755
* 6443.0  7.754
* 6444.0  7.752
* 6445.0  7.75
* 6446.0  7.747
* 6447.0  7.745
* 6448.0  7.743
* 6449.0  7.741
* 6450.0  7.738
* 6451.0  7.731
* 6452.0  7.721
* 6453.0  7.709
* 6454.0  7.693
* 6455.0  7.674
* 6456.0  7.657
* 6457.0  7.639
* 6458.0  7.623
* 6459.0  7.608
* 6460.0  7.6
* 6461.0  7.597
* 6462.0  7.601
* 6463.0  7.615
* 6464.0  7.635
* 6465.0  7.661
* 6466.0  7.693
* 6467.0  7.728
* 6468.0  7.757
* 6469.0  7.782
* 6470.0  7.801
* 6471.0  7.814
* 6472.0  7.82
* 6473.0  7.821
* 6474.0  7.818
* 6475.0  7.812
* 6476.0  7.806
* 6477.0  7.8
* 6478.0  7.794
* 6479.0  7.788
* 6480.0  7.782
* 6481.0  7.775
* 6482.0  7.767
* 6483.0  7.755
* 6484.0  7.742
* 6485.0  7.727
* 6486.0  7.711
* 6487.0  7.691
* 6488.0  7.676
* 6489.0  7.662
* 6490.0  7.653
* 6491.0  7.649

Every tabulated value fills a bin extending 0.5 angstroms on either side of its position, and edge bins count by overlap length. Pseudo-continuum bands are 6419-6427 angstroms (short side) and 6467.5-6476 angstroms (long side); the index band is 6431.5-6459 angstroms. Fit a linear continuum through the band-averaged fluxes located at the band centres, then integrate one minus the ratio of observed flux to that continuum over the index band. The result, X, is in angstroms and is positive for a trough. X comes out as 0.4 angstroms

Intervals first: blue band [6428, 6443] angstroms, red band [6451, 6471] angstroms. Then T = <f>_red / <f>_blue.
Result 1.0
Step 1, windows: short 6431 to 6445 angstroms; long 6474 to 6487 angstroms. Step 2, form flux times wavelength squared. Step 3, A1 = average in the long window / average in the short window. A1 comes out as 1.02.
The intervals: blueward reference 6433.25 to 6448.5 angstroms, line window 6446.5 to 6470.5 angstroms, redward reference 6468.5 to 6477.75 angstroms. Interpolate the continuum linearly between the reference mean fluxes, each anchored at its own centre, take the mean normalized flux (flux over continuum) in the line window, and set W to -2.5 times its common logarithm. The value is 0.01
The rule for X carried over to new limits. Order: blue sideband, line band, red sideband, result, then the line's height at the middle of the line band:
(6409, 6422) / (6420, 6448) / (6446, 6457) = -0.2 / 7.75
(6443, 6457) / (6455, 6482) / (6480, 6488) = 0.0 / 7.73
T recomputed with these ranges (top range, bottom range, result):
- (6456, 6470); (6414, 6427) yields 0.98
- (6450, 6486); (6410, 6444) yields 0.99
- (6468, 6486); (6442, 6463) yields 1.01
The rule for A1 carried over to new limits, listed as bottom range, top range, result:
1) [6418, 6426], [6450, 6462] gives 0.99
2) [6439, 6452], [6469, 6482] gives 1.02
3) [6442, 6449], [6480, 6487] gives 1.01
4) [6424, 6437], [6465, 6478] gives 1.01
